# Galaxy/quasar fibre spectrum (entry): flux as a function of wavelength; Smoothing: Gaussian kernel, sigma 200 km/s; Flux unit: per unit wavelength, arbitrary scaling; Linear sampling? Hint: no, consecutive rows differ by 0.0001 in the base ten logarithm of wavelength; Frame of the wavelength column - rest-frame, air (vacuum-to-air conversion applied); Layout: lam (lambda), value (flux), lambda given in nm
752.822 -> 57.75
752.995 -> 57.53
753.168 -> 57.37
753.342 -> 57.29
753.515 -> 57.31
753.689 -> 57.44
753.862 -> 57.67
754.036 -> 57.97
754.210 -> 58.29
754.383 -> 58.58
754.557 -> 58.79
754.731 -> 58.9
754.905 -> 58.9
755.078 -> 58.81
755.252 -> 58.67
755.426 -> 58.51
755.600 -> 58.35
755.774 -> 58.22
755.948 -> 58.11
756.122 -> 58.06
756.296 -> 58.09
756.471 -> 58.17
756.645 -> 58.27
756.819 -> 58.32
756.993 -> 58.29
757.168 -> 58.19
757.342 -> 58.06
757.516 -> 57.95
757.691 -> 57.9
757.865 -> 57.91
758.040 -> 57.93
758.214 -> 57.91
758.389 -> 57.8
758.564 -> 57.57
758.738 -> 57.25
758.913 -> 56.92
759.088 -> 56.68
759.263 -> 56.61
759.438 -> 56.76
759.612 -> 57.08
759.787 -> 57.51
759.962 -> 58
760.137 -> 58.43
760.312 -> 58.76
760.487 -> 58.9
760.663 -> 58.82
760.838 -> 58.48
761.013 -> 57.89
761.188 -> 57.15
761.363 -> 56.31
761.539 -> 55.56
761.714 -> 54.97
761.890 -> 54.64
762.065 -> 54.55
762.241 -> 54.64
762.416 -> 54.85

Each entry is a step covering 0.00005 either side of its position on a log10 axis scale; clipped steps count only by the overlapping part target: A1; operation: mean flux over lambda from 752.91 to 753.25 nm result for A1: 57.5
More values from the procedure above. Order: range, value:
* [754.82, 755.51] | 58.8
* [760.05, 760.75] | 58.7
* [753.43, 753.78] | 57.4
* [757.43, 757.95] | 57.9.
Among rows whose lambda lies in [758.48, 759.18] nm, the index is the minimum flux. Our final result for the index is 56.68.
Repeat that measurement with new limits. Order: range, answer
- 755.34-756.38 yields 58.06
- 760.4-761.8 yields 54.97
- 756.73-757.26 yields 58.19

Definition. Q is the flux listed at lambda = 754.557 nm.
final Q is 58.79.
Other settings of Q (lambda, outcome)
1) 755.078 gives 58.81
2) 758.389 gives 57.8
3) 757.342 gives 58.06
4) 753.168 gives 57.37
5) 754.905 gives 58.9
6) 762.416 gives 54.85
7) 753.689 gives 57.44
